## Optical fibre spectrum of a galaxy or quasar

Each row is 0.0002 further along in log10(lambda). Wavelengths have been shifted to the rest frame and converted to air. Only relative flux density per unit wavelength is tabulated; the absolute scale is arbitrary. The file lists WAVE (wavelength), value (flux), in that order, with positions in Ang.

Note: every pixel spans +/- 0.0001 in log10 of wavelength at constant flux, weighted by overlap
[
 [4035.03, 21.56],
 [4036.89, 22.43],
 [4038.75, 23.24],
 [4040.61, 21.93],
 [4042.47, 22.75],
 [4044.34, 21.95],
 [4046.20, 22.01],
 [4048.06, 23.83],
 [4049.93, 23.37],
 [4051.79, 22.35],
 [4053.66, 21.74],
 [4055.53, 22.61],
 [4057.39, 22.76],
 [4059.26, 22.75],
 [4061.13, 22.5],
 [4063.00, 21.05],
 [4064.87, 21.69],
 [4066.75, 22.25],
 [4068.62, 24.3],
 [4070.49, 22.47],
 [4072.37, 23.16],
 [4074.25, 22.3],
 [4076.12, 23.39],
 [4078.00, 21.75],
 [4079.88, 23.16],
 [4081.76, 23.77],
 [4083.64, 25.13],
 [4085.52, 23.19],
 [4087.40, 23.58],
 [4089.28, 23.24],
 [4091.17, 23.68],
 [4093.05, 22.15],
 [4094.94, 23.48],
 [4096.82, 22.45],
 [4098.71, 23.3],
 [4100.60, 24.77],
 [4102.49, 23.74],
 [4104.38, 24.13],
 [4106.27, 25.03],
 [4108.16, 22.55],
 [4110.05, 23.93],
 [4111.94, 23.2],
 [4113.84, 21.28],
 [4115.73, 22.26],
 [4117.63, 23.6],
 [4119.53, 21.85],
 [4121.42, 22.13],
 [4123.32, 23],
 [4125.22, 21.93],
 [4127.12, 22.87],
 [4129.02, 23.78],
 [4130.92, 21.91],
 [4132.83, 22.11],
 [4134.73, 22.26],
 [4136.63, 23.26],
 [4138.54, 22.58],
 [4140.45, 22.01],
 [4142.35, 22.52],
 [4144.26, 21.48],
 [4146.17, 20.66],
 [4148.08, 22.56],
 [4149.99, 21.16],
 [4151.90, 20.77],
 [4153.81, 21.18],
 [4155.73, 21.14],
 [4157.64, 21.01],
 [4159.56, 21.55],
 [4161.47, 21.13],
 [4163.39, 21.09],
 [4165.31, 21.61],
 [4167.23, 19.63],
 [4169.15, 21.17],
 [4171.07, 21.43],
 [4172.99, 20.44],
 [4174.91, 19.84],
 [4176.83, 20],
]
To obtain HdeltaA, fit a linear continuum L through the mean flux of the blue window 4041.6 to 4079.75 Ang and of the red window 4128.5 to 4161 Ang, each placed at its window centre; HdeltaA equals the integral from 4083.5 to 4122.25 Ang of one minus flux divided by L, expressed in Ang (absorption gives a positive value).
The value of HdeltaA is -1.8 Ang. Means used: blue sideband 22.6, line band 23.2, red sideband 21.8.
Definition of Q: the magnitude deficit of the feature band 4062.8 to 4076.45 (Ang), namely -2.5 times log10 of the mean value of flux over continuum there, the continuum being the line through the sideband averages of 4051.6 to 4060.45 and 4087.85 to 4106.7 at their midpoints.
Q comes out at 0.01 mag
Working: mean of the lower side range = 22.5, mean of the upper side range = 23.6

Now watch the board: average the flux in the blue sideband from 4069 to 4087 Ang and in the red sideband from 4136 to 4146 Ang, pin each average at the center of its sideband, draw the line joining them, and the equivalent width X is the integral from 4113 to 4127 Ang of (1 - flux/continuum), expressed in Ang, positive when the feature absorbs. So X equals 0.1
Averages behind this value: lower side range 23.2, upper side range 22.2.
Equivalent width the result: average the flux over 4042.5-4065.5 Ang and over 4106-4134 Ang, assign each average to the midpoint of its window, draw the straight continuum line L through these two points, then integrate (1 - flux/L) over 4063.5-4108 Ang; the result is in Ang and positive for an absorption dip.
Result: -1.4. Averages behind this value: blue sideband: 22.4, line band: 23.3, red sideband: 22.7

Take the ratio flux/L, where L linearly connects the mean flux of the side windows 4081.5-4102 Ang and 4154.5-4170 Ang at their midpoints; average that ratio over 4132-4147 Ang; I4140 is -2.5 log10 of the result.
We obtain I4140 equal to -0.014 mag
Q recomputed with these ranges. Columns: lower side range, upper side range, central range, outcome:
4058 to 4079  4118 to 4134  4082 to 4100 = -0.042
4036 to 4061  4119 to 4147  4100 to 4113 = -0.069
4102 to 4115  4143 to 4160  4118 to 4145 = -0.009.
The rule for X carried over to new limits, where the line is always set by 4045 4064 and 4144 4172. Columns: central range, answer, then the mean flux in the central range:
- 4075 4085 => -0.6 Ang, 23.4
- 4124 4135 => -0.5 Ang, 22.5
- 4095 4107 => -1.1 Ang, 23.9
